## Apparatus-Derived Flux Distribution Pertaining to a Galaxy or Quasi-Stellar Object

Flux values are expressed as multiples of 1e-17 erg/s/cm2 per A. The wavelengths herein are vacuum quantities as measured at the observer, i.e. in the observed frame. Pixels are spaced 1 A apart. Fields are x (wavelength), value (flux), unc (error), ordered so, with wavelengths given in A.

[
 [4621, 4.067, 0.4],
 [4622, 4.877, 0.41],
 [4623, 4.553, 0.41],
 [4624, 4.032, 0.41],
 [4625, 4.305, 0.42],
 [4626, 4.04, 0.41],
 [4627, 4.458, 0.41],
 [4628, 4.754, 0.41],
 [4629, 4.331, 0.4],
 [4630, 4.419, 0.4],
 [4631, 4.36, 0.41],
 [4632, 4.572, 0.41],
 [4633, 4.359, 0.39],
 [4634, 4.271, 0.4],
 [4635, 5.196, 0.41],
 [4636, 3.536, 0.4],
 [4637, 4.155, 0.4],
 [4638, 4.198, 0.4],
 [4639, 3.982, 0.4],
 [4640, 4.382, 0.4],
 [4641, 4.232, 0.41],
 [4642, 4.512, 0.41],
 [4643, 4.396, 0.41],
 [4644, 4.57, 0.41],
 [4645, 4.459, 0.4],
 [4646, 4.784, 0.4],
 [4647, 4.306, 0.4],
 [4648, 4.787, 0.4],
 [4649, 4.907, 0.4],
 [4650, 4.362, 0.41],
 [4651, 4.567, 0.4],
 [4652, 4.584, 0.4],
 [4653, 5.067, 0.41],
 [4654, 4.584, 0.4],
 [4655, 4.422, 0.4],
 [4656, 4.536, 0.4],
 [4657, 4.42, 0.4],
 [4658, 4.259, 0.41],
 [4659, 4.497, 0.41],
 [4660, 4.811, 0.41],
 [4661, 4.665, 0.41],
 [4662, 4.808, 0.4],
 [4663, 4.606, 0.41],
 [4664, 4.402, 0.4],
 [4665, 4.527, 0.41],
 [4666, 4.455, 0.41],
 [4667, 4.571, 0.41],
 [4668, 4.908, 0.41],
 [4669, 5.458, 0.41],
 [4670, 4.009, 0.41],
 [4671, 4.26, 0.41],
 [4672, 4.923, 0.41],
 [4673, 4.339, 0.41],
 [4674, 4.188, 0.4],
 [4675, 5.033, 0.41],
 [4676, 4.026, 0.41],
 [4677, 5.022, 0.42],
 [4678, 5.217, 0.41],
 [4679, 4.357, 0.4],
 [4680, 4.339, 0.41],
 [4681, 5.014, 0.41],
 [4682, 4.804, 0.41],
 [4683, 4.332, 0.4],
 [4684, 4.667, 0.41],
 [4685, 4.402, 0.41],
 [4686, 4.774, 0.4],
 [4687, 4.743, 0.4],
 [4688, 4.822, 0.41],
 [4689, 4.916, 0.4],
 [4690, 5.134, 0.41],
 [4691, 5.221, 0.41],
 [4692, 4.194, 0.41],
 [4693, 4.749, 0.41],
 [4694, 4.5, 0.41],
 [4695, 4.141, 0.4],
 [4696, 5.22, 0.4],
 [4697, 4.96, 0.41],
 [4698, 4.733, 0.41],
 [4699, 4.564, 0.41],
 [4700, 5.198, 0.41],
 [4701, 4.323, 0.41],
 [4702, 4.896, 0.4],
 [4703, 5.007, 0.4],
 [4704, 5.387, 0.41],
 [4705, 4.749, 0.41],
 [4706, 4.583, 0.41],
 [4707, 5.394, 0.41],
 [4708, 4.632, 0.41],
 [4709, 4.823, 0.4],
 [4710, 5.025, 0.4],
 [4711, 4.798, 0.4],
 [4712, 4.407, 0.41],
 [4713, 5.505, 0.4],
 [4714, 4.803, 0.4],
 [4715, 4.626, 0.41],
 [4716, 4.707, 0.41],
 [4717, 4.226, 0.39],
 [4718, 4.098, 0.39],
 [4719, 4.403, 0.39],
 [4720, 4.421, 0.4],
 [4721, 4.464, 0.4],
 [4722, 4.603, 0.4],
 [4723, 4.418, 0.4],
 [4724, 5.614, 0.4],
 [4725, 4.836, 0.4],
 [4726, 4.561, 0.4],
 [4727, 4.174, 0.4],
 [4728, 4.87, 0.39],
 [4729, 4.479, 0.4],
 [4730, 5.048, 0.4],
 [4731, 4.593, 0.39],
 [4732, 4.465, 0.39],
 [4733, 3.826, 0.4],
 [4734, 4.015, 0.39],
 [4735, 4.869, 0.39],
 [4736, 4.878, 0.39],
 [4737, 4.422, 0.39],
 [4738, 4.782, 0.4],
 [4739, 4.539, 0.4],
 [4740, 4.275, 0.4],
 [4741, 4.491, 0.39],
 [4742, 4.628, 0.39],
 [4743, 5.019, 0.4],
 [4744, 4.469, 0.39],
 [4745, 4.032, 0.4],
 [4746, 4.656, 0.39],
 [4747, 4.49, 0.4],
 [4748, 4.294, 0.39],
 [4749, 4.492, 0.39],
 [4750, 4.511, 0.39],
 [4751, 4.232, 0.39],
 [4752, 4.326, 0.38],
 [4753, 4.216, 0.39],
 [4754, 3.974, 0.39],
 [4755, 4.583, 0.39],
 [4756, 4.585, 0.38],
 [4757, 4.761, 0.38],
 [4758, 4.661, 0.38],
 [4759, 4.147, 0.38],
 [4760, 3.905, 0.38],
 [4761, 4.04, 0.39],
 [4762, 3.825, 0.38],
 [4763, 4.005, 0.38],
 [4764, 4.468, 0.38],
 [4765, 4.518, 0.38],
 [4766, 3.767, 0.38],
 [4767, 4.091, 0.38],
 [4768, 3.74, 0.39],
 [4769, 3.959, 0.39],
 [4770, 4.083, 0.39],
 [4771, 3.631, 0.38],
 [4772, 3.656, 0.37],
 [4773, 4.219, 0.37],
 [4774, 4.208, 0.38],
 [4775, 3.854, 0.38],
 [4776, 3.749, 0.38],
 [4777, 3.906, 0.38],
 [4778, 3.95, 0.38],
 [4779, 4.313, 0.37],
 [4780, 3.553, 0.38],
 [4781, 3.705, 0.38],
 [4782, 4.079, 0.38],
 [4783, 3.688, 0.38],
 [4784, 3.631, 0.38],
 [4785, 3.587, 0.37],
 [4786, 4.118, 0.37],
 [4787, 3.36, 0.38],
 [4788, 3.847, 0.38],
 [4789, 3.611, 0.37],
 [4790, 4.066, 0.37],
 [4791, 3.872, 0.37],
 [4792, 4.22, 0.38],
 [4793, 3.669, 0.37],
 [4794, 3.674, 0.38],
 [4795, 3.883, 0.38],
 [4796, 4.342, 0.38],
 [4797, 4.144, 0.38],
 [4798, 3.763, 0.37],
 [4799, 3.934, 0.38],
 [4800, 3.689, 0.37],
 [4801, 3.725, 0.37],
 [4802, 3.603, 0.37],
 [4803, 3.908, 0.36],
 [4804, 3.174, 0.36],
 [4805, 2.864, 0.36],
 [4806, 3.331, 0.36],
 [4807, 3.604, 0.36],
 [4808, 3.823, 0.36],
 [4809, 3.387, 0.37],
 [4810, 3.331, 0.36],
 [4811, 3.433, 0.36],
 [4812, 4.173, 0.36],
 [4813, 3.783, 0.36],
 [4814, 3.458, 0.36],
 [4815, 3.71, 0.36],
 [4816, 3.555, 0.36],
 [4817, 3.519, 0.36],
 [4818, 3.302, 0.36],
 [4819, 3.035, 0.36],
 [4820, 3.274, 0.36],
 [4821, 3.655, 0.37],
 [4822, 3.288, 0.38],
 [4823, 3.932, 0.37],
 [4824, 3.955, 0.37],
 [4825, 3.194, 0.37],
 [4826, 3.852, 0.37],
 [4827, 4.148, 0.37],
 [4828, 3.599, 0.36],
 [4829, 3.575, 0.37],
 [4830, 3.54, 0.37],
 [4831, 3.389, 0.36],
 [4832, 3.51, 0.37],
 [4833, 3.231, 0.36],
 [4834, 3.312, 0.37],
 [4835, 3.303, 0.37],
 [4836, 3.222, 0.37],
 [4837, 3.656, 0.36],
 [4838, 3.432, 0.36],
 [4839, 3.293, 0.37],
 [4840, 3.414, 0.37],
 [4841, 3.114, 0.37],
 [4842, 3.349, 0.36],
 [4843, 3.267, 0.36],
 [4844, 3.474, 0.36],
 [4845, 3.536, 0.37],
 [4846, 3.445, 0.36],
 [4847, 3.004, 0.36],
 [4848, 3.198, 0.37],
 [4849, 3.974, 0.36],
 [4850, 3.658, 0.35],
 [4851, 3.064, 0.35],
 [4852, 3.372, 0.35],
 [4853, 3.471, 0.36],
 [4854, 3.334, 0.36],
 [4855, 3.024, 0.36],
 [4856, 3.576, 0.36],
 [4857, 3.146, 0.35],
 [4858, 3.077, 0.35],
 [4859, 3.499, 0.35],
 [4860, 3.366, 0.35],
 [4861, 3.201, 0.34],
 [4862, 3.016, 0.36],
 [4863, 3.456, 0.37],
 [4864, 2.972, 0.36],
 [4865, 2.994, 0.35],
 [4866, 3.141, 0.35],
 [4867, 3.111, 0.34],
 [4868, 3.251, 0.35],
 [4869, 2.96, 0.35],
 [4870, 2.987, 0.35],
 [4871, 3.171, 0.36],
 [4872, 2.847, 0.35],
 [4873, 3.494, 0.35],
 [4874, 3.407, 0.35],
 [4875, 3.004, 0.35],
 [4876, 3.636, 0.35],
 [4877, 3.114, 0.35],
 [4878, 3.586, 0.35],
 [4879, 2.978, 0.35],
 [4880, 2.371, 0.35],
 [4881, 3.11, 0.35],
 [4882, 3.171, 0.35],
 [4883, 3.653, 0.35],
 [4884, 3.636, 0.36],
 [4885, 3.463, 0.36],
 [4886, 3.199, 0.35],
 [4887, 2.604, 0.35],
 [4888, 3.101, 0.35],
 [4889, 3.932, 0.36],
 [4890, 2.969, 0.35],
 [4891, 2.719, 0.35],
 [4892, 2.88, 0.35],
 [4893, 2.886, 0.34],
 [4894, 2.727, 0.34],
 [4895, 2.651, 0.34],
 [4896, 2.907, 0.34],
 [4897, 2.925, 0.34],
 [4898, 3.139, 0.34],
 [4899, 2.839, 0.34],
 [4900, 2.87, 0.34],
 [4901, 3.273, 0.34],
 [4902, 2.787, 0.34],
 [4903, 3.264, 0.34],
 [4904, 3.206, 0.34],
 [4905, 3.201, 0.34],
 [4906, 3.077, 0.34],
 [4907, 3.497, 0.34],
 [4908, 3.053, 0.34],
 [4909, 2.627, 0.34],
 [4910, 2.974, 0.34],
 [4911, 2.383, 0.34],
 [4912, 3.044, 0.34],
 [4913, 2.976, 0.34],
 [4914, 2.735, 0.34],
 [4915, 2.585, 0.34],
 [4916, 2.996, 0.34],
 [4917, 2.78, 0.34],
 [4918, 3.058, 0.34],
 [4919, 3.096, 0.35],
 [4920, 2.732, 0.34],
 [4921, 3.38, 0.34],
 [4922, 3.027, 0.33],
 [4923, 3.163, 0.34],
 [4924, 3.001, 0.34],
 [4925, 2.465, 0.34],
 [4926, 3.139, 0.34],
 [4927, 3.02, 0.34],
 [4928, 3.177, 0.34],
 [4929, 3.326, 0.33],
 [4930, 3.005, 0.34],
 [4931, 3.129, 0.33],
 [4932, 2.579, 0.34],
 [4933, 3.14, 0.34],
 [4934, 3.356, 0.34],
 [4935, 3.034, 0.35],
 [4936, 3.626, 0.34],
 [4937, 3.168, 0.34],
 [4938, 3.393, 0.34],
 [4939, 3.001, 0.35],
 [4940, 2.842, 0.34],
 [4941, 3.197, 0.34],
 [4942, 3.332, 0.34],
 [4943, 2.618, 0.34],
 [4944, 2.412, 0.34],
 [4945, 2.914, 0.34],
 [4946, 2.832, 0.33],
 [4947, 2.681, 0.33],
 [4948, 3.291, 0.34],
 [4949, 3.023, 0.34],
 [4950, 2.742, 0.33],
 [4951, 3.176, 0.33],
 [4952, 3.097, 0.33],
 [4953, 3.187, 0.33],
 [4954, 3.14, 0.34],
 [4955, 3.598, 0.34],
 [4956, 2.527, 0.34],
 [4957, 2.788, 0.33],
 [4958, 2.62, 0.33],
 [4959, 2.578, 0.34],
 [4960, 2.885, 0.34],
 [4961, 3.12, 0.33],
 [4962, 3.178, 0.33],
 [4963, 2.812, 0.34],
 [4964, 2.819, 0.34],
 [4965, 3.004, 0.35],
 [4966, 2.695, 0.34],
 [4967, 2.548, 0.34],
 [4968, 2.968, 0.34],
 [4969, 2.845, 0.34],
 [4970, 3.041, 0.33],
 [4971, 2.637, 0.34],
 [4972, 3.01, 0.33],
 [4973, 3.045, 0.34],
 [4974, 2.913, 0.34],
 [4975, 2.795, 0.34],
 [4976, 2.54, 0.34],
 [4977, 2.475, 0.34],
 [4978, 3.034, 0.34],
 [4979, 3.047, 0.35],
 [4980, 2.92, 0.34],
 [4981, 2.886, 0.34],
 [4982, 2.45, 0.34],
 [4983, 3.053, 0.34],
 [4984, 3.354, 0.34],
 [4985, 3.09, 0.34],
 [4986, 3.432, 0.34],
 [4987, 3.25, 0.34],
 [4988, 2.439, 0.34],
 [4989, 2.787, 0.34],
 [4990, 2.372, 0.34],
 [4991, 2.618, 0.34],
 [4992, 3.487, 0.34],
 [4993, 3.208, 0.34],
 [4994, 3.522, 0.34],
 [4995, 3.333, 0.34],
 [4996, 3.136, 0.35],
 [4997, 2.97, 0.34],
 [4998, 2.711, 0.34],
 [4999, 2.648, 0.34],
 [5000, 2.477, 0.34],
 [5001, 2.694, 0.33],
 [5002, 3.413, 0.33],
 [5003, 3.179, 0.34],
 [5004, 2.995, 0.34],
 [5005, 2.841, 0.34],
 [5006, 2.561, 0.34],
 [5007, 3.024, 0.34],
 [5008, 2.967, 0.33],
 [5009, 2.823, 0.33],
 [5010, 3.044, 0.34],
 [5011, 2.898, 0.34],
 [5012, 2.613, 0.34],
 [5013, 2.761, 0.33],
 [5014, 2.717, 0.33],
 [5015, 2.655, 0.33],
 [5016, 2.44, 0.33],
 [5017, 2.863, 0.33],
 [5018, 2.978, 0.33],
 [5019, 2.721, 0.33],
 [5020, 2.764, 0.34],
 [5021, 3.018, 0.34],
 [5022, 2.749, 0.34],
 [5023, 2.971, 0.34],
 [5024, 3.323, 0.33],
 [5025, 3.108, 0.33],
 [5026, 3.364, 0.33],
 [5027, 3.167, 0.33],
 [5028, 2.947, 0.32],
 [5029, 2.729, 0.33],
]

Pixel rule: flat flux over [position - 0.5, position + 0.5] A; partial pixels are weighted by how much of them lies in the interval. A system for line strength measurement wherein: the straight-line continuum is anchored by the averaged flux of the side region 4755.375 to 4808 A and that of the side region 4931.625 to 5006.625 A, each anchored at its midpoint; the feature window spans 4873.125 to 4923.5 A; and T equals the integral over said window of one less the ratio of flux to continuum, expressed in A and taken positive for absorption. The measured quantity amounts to 3.9 A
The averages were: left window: 3.9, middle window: 3.05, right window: 2.95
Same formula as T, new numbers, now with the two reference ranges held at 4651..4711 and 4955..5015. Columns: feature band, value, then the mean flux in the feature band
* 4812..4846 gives 2.94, 3.49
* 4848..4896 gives 5.10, 3.19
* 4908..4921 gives 1.77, 2.86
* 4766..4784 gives 1.07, 3.89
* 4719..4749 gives -1.18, 4.56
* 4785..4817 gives 2.25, 3.71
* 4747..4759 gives -0.40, 4.41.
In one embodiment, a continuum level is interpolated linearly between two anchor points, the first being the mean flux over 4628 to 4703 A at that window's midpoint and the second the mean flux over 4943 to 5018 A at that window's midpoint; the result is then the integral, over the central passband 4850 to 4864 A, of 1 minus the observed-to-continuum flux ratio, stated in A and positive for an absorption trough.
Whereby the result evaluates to 1.1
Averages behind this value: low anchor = 4.59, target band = 3.28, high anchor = 2.9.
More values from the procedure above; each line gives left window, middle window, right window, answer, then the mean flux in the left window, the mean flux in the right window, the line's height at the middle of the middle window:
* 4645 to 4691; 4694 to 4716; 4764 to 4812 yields -2.3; 4.64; 3.8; 4.38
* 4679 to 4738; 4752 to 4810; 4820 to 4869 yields 1.3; 4.69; 3.38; 3.99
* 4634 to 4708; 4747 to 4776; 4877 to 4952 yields -1.0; 4.63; 3.03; 4.03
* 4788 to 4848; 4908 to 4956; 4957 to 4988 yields 1.0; 3.57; 2.89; 3.07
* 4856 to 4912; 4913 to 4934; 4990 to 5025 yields 0.4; 3.1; 2.91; 3.04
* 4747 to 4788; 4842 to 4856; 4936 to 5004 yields 0.9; 4.06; 2.95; 3.61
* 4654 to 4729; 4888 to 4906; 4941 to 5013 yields 2.1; 4.68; 2.92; 3.41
